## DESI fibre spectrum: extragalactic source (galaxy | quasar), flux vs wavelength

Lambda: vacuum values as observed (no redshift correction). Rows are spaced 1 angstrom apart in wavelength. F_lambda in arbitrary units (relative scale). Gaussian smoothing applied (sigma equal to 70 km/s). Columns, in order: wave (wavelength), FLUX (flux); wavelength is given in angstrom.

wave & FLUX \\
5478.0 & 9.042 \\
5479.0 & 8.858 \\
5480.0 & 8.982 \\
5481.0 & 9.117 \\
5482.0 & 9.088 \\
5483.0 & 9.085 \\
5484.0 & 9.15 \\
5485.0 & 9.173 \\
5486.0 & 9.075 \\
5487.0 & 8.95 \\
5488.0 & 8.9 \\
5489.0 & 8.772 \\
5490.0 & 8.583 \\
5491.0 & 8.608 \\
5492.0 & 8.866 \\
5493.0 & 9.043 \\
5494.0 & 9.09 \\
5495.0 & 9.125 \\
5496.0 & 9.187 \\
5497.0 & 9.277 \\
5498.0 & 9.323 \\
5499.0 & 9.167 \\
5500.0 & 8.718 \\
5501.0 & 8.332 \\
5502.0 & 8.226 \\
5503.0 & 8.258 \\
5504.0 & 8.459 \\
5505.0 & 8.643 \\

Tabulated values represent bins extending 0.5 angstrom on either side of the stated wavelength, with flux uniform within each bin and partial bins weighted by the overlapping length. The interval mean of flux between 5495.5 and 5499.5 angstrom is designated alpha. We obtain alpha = 9.24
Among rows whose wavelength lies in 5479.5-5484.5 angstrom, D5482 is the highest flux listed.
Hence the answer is 9.15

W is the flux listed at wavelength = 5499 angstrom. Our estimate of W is 9.167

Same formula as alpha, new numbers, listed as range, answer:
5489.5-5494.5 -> 8.84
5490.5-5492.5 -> 8.74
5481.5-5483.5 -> 9.09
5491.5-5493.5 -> 8.95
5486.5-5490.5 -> 8.8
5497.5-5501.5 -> 8.89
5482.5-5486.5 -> 9.12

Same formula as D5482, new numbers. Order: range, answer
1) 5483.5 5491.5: 9.173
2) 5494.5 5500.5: 9.323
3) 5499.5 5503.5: 8.718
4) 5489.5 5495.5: 9.125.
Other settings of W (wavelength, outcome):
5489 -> 8.772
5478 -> 9.042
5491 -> 8.608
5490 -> 8.583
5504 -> 8.459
